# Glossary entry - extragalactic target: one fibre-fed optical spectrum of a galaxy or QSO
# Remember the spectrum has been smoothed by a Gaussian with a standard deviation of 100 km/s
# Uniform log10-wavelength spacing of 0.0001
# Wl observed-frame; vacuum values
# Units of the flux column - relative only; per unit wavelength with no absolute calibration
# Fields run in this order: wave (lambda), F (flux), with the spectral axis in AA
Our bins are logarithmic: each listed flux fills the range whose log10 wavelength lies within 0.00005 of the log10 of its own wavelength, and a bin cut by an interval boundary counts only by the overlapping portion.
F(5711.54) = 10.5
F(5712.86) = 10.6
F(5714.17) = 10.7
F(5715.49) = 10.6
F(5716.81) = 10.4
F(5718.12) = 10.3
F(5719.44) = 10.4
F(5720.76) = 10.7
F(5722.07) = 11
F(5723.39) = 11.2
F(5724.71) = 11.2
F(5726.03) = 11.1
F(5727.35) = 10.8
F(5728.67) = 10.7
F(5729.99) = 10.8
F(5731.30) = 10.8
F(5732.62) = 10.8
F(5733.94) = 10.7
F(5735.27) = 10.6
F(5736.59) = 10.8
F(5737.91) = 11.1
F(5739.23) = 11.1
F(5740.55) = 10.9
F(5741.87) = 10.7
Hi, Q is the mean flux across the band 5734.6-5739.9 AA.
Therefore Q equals 10.9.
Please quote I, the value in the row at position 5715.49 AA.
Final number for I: 10.6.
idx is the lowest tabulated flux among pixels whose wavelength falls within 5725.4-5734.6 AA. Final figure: 10.7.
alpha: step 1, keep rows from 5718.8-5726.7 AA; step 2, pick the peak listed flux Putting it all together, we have 11.2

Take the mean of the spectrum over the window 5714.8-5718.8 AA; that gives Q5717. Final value 10.4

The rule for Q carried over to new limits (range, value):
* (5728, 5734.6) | 10.8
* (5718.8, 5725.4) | 10.9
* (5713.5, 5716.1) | 10.7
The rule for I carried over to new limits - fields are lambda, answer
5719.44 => 10.4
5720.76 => 10.7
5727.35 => 10.8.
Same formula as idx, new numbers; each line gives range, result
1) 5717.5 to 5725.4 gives 10.3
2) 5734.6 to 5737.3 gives 10.6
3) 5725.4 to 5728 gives 10.8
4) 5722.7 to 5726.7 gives 11.1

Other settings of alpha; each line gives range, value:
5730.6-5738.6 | 11.1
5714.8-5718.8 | 10.6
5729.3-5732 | 10.8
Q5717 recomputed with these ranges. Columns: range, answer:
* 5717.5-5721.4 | 10.5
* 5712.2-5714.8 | 10.7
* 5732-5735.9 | 10.7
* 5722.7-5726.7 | 11.1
